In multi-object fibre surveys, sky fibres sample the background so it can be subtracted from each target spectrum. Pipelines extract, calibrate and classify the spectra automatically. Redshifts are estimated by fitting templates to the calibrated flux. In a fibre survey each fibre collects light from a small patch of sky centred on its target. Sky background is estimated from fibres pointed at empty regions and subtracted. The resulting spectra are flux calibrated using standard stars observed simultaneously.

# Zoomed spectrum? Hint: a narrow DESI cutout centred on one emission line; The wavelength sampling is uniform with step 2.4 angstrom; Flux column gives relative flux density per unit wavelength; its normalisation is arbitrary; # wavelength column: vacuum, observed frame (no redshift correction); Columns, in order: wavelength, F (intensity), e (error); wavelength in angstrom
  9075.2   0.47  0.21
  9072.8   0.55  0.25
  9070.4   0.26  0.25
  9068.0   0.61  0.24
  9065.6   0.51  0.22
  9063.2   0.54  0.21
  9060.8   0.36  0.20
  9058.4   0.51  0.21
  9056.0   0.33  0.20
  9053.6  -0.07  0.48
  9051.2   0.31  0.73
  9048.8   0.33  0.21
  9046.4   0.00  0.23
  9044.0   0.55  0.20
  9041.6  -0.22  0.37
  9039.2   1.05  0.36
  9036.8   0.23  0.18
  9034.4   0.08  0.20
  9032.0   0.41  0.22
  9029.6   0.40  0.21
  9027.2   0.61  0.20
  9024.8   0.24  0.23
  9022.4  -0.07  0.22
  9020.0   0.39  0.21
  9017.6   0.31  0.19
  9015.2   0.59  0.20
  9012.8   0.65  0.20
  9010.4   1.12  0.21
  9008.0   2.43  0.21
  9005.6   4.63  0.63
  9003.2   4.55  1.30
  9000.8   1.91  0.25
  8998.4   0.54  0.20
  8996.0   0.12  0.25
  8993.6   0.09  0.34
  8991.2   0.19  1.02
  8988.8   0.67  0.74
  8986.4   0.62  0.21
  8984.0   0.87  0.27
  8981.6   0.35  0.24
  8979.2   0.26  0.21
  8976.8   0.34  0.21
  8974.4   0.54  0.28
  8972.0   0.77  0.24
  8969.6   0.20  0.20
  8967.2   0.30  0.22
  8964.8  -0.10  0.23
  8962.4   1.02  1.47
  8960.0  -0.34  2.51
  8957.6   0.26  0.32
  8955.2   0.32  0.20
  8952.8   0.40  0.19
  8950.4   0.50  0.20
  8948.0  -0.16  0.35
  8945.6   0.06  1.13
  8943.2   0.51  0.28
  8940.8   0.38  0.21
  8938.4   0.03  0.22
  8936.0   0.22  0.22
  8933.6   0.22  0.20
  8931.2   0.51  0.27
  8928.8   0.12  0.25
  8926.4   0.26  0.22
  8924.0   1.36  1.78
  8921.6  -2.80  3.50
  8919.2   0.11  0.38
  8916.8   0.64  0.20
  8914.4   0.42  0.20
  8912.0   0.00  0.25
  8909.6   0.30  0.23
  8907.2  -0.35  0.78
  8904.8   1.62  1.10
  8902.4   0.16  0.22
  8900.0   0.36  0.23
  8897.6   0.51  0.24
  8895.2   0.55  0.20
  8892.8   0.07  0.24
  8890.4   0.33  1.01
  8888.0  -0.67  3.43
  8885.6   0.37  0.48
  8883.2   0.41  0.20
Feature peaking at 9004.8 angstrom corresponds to H-beta 4861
